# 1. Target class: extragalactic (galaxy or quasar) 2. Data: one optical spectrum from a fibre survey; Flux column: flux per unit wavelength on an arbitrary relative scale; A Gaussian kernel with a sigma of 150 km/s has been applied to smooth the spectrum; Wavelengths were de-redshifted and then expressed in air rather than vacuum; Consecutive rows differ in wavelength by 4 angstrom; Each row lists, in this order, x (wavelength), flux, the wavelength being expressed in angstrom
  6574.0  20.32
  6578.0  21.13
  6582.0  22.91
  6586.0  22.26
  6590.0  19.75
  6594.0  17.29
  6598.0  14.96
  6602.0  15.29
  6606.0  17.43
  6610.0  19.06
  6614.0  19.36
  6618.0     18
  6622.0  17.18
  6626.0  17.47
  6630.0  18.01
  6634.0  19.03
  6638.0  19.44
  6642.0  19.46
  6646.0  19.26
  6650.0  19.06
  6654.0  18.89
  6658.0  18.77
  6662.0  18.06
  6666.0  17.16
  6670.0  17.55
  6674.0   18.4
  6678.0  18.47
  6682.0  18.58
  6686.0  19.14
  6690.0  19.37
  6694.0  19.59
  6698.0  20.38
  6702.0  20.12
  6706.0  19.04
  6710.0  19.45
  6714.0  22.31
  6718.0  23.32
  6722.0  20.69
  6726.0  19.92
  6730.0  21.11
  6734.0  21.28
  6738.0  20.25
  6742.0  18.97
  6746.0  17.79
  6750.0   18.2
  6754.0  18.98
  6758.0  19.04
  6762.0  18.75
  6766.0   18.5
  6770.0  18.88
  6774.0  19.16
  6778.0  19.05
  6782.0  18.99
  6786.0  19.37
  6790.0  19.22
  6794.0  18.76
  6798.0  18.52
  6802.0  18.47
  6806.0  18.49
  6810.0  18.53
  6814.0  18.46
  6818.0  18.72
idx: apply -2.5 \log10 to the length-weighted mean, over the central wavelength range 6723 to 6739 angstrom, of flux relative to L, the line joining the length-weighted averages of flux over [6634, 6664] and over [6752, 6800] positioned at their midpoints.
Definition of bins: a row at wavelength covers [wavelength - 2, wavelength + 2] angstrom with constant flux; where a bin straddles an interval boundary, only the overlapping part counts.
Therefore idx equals -0.09 mag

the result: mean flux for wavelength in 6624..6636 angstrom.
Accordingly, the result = 18.2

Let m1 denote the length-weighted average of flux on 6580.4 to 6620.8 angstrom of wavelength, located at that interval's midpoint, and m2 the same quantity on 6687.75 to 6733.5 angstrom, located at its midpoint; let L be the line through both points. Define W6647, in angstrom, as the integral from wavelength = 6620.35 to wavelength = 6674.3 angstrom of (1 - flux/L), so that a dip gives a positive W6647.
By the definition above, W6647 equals 2.7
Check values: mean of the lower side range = 18.6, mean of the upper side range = 20.5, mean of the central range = 18.4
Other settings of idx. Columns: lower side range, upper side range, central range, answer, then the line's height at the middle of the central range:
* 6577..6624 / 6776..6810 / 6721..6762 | -0.043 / 18.8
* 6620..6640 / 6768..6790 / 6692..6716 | -0.083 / 18.7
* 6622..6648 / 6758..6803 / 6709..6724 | -0.150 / 18.8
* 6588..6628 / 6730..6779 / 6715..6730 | -0.138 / 18.8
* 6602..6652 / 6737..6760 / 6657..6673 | 0.041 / 18.6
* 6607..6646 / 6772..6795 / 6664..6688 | 0.030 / 18.7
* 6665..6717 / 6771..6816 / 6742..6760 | 0.027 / 19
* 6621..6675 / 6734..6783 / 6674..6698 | -0.027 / 18.6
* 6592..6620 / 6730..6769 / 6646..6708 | -0.035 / 18.3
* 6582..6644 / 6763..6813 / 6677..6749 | -0.075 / 18.6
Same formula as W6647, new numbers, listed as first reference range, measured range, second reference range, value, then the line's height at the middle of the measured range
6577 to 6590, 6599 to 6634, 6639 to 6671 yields 4.4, 20.3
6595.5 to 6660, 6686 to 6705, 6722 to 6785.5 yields -1.0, 18.8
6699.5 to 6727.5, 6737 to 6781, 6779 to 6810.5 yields 1.8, 19.6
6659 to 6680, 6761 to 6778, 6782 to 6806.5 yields -0.2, 18.7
